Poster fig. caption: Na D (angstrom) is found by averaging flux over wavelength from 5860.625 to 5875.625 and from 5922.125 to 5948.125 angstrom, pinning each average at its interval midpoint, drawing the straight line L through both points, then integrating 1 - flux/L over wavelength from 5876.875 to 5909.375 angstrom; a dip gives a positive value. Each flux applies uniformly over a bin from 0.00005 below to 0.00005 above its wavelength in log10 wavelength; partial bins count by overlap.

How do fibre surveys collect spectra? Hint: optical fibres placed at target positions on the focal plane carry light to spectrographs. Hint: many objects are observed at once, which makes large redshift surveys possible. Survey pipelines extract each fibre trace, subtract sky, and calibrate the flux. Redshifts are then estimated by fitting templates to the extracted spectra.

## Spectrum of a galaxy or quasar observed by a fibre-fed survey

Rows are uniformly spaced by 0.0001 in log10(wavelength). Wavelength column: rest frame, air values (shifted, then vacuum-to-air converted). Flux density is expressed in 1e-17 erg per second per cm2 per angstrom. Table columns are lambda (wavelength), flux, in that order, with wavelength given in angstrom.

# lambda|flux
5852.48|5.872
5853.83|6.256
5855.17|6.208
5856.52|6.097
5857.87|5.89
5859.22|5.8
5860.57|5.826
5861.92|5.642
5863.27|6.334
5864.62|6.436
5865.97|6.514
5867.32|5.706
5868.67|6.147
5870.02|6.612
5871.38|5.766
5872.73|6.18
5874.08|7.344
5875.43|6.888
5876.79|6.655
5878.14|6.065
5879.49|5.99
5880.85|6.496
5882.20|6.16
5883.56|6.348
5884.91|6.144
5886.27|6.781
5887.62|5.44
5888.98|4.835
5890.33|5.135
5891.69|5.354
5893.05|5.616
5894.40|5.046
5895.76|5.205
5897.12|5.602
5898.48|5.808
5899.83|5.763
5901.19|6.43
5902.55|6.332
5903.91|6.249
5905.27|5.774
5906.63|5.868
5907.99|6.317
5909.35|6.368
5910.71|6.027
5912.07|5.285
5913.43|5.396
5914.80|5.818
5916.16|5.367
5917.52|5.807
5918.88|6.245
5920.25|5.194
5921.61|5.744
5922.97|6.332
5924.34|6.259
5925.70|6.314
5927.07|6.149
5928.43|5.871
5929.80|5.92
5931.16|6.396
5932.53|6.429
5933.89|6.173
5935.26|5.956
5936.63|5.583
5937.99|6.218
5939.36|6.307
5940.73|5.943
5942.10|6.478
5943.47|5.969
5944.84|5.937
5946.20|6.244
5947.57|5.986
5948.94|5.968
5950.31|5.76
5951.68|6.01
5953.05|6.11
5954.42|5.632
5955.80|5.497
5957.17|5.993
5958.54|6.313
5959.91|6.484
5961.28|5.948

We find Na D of 1.8 angstrom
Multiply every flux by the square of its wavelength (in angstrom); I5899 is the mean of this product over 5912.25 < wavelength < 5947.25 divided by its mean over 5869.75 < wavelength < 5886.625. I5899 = 0.95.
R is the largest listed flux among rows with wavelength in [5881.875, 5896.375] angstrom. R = 6.781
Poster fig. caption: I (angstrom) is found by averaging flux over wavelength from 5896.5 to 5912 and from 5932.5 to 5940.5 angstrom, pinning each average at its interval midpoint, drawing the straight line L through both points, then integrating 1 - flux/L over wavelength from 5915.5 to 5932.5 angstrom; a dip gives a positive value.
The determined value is 0.20 angstrom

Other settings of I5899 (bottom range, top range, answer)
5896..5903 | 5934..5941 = 1.03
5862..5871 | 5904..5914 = 0.96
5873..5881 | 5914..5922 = 0.88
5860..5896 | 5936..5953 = 1.02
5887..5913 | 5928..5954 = 1.08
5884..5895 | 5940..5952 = 1.10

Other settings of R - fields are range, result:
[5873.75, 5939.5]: 7.344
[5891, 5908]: 6.43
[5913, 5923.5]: 6.332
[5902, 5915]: 6.368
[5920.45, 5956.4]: 6.478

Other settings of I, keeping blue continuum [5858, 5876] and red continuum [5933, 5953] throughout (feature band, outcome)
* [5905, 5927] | 0.8 angstrom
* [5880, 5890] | 0.3 angstrom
